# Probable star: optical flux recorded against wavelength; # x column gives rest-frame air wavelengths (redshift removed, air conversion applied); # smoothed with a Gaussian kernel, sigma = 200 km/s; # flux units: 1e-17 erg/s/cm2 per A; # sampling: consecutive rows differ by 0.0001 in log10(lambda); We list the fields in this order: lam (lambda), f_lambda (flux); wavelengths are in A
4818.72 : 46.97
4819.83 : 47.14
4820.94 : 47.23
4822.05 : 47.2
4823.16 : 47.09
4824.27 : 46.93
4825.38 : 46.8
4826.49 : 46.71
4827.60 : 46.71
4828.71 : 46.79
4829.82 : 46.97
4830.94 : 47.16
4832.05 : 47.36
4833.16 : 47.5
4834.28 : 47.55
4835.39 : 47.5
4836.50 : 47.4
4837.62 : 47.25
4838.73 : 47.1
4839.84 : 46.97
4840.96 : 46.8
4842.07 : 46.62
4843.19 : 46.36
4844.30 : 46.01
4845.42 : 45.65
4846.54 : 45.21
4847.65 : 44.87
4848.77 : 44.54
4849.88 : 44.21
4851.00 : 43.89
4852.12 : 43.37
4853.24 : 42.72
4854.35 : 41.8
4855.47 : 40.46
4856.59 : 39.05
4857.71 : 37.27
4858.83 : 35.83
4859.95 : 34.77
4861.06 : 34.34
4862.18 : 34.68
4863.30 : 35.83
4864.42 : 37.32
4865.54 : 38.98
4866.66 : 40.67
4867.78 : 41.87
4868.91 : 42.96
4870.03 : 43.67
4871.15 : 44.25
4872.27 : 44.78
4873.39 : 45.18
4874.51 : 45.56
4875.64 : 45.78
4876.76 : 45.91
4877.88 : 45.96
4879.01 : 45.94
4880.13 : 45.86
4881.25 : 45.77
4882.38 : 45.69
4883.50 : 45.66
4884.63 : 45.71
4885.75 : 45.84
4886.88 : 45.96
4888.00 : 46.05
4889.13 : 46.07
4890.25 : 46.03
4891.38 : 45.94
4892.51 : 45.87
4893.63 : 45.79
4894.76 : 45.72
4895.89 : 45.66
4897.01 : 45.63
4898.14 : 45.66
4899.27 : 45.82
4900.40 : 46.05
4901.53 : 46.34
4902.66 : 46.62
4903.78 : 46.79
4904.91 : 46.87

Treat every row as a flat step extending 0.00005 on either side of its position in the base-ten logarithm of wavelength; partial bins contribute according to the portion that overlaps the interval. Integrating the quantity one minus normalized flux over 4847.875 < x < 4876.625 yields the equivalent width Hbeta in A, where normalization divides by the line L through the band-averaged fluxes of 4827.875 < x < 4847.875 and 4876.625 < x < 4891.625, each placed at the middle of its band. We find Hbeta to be 3.2 A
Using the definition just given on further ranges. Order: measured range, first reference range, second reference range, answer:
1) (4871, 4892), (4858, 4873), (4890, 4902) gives -1.5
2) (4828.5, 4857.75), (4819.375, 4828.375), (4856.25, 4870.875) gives -1.7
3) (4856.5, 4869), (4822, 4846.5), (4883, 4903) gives 2.4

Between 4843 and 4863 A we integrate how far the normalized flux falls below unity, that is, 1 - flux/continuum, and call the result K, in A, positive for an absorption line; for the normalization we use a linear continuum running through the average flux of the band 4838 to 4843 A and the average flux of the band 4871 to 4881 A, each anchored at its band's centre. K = 2.2 A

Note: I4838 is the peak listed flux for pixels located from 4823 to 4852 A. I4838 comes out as 47.55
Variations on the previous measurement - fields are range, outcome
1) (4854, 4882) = 45.96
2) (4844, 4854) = 46.01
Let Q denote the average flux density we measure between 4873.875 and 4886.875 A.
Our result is 45.8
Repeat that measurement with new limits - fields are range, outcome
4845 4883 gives 42.2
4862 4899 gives 44.3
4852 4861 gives 39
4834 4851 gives 46.2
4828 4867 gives 43.2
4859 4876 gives 40.5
